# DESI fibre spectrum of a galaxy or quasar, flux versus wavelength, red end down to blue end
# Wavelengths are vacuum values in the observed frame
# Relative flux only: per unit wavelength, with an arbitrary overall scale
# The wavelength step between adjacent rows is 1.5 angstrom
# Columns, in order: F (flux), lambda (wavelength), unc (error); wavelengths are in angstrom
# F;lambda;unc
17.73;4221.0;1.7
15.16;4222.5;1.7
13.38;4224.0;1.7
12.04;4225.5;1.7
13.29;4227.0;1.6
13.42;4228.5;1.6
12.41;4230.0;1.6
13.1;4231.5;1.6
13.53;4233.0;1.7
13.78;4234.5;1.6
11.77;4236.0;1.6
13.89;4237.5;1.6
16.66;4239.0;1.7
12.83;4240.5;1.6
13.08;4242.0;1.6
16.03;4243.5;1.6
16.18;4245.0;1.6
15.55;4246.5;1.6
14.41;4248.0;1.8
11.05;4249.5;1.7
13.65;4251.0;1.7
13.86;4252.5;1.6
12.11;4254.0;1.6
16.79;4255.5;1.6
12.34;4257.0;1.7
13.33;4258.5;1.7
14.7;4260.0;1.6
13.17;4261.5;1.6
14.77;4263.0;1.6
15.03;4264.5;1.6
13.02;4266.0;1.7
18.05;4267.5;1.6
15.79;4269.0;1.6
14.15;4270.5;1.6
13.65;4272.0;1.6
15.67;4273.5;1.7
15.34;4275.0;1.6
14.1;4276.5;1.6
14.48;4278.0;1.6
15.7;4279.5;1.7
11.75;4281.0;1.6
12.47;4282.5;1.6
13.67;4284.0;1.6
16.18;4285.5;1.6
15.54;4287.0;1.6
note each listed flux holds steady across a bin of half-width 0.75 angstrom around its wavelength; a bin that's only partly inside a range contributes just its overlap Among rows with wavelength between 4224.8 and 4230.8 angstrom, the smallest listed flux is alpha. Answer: 12.04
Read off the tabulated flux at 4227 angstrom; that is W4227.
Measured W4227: 13.29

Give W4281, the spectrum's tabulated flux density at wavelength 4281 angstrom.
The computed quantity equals 11.75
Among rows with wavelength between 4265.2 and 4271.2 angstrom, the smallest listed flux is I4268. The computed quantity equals 13.02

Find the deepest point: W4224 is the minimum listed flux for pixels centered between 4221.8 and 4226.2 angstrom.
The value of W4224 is 12.04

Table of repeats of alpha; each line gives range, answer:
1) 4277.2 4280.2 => 14.48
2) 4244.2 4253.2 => 11.05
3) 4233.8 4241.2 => 11.77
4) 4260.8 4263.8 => 13.17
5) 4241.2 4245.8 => 13.08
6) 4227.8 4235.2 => 12.41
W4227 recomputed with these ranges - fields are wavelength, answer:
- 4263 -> 14.77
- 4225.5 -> 12.04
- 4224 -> 13.38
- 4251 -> 13.65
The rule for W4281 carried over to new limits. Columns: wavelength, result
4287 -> 15.54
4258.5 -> 13.33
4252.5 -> 13.86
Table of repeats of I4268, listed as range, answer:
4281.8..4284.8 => 12.47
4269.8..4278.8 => 13.65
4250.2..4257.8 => 12.11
